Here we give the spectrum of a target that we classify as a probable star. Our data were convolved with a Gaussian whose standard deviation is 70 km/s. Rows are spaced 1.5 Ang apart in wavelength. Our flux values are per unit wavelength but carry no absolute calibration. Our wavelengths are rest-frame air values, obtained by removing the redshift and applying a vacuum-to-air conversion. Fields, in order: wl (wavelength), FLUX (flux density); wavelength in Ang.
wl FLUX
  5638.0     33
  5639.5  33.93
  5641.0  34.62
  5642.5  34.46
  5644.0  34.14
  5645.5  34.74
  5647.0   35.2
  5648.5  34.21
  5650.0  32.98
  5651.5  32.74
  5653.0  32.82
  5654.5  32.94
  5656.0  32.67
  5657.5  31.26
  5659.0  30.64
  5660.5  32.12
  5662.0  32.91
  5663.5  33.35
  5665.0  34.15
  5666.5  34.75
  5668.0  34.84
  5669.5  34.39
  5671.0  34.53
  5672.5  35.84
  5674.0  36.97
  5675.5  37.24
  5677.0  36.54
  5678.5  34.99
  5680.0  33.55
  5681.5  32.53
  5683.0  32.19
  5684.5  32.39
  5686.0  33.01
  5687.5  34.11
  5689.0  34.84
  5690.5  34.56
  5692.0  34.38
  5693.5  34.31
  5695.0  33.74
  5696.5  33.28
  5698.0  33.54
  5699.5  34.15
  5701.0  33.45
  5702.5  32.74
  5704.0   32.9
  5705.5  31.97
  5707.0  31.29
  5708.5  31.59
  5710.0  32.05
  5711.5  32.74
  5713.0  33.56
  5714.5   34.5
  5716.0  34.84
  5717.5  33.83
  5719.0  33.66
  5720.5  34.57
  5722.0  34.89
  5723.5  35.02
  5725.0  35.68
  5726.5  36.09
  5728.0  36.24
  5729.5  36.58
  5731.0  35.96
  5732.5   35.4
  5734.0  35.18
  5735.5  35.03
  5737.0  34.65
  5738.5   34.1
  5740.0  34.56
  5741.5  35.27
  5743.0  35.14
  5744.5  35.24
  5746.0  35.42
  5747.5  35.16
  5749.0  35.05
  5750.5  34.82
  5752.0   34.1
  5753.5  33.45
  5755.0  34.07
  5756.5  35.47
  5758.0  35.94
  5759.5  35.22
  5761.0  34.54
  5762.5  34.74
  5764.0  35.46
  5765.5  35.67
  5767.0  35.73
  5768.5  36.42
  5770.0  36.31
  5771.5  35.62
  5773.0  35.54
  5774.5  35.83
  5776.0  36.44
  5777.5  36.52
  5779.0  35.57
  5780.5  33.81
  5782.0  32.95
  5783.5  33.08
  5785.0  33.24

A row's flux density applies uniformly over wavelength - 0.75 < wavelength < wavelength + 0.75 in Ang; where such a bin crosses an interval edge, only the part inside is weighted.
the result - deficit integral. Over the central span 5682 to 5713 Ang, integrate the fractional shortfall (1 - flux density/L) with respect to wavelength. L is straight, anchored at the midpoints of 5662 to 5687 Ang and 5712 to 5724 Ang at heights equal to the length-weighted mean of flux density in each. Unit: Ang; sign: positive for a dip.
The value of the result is 1.1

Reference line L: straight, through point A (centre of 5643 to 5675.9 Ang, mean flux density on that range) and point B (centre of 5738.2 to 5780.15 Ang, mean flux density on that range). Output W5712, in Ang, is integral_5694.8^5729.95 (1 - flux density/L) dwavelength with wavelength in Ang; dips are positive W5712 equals 0.8 Ang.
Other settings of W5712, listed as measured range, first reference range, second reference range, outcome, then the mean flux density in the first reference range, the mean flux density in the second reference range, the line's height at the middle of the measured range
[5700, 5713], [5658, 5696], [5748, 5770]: 0.8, 34.1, 35.1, 34.5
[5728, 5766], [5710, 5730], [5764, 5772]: 0.3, 34.7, 35.9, 35.4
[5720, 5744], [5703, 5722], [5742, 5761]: -0.9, 33.2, 34.9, 34.1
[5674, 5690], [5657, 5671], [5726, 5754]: -0.3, 33.3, 35.1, 33.7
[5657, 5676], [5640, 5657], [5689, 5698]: -0.1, 33.7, 34.1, 33.9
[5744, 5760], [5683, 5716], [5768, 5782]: 0.0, 33.3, 35.6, 34.9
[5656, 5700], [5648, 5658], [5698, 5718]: -1.4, 32.8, 33.1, 32.9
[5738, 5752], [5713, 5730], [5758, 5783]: 0.1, 35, 35.4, 35.2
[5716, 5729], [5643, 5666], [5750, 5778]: -0.2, 33.2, 35.4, 34.5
